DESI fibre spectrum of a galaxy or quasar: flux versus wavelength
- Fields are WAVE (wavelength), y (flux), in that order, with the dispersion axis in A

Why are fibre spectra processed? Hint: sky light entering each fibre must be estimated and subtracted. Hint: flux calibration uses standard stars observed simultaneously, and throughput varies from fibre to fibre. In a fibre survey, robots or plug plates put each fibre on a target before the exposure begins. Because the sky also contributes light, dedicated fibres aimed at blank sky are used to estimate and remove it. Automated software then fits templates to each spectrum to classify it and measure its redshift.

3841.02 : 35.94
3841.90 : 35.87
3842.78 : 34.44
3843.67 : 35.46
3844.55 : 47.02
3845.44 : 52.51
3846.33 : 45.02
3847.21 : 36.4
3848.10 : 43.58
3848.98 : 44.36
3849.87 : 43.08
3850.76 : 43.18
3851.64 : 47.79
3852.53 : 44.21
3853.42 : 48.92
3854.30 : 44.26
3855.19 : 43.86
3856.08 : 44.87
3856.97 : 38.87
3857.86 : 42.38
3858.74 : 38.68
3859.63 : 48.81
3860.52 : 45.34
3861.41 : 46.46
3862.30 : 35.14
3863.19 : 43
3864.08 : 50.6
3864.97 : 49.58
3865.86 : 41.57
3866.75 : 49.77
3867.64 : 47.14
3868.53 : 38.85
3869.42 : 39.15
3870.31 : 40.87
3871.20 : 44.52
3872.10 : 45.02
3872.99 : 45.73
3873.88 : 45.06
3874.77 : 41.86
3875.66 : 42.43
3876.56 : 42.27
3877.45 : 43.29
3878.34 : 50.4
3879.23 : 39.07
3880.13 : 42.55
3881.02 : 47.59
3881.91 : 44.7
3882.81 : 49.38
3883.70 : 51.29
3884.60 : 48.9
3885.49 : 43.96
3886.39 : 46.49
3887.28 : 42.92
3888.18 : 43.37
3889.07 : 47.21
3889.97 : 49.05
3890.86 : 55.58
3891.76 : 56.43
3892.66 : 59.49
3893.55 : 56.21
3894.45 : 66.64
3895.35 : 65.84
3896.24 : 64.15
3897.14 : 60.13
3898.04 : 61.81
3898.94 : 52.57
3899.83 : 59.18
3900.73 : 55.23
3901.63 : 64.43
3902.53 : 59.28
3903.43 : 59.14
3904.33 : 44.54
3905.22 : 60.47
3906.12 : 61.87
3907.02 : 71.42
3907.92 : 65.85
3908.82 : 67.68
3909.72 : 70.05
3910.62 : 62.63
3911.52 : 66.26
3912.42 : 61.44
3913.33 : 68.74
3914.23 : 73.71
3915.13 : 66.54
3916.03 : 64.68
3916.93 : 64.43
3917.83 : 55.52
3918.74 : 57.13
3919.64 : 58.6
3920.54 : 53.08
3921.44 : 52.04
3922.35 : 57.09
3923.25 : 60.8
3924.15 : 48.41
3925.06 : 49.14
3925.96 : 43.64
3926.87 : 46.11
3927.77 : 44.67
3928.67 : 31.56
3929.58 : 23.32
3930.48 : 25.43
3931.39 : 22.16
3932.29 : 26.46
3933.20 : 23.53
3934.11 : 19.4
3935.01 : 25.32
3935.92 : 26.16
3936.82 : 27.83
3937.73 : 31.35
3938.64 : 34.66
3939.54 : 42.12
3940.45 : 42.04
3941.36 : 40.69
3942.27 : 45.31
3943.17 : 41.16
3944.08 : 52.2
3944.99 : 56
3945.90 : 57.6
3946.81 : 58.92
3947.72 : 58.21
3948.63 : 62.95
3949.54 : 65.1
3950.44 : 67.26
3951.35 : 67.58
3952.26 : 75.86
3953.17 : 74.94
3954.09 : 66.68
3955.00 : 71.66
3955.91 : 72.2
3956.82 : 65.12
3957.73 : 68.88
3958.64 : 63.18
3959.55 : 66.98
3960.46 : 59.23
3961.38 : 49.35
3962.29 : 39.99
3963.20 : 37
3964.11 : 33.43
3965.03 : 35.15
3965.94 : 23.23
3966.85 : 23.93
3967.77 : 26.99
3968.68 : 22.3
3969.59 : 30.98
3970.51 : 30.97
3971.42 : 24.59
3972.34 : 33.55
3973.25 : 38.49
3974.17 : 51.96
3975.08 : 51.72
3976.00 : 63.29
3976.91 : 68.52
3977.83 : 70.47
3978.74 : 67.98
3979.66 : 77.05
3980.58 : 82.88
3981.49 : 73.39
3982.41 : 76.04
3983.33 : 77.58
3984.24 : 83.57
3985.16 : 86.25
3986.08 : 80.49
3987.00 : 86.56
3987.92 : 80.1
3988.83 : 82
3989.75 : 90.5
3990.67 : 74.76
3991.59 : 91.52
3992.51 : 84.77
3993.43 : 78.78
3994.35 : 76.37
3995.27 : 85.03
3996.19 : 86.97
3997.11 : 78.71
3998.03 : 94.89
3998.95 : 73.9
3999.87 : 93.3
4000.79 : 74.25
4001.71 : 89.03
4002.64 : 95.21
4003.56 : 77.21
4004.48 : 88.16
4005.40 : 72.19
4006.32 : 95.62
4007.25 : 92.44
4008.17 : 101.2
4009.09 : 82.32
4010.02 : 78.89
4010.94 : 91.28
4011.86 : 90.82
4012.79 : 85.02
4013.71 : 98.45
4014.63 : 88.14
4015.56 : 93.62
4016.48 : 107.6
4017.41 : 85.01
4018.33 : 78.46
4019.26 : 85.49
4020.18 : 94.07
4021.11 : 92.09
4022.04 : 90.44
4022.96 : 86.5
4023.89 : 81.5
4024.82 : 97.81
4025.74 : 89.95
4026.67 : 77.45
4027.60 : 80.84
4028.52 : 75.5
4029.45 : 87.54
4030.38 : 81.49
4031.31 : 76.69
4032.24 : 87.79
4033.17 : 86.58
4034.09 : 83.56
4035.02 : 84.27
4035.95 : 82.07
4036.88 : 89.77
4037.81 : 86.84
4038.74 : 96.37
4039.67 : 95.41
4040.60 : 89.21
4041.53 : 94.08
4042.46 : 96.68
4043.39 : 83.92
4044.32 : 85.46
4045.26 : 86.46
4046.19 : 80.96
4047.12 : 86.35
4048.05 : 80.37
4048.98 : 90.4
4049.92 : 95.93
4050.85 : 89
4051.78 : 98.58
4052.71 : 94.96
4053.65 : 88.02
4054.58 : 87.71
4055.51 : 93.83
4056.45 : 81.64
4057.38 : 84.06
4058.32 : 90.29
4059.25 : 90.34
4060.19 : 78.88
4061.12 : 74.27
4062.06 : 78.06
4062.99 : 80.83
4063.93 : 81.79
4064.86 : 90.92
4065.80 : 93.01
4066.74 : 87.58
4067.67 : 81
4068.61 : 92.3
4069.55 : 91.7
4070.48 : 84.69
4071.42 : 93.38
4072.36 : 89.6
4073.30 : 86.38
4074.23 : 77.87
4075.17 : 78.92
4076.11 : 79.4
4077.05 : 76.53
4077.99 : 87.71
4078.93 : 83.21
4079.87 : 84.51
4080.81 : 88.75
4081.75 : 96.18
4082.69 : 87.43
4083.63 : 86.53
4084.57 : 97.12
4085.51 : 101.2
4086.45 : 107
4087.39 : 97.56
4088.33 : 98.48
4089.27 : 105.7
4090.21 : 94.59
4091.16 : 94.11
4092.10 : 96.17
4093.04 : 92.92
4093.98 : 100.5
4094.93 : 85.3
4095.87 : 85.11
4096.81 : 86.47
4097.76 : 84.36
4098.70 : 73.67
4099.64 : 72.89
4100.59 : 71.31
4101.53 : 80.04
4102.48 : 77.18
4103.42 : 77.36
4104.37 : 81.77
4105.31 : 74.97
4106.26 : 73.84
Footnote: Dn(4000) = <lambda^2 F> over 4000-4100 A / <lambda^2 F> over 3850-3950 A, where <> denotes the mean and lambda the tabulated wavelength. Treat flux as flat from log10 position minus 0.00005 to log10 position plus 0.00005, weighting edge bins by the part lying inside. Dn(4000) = 1.93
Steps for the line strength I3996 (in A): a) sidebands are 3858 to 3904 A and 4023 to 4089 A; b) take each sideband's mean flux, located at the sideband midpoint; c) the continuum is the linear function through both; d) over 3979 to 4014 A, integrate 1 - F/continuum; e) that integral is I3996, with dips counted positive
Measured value -4.59 A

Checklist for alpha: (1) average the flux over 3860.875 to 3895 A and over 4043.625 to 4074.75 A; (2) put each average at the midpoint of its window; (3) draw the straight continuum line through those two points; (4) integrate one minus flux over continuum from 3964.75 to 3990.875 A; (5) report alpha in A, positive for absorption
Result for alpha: 3.84 A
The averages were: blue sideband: 46.7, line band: 59.2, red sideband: 86.8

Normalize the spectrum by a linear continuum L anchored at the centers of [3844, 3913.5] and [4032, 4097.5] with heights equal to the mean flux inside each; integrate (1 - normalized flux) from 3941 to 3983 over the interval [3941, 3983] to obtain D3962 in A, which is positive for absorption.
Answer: 8.16 A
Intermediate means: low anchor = 50.2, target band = 54.2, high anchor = 88.8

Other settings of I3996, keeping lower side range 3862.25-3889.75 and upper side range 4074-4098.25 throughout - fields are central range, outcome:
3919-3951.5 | 7.78 A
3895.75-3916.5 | -4.56 A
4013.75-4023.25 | -1.84 A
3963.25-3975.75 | 6.09 A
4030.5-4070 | -2.18 A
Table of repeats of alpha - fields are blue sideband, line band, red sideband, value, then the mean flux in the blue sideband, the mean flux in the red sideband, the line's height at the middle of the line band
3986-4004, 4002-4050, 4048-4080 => -1.6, 83.8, 86.3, 84.9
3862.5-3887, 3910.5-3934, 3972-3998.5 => 3.2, 44.9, 75.2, 57.9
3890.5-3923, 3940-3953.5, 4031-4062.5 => 2.2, 61.1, 87.4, 68.6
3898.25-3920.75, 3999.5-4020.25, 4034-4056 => -1.6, 61.9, 89.2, 82.2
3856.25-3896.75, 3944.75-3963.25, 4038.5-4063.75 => 0.6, 47.1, 87.7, 65.1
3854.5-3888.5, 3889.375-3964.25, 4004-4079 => 4.8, 44.4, 87.1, 58.3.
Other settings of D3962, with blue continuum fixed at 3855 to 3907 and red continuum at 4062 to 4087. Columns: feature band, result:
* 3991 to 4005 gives -2.3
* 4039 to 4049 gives -0.8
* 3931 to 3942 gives 5.5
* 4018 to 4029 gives -1.2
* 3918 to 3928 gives 0.9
